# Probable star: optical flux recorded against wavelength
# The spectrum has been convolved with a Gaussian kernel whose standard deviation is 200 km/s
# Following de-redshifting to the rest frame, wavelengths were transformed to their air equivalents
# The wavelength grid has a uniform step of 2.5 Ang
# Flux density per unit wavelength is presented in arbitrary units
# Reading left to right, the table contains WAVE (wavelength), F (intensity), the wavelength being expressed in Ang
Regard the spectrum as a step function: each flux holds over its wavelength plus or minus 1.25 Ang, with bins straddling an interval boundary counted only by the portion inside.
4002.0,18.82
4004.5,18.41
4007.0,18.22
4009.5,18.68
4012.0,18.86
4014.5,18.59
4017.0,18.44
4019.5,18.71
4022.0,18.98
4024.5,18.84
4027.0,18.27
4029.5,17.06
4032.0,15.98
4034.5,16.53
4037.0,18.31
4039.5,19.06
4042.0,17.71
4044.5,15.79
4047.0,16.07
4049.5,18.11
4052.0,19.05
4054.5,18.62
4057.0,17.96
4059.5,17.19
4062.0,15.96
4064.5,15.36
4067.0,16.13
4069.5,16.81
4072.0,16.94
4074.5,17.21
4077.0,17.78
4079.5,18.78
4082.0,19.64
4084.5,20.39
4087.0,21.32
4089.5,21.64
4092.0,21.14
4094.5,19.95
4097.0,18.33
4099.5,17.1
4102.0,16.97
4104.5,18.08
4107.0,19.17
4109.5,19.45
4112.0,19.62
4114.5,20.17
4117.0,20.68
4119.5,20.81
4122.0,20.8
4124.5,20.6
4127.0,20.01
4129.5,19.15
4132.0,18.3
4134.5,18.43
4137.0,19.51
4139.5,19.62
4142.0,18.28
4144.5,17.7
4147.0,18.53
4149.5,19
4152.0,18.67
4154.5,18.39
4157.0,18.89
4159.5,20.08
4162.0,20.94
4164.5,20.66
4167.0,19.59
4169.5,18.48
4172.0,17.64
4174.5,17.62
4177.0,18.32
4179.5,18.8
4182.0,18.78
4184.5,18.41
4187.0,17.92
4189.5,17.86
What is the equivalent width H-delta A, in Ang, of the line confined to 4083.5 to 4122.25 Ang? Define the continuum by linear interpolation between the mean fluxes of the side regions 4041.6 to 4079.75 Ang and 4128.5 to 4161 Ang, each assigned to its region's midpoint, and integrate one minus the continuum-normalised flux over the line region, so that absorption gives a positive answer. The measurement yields -3.7 Ang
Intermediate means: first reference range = 17.2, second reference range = 18.8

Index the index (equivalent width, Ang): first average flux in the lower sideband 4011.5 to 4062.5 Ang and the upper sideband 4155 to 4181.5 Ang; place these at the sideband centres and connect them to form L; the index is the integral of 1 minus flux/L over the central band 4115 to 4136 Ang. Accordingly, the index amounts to -1.3 Ang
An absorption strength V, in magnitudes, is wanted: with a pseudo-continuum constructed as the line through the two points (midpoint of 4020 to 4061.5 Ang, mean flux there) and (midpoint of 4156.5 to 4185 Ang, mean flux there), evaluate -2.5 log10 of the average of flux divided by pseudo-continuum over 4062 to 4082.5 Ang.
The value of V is 0.05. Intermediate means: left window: 17.7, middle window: 17.2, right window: 19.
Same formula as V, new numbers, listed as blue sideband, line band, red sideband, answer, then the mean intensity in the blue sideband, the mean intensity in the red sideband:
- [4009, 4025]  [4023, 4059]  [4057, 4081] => 0.02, 18.7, 17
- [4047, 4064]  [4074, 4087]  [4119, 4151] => -0.06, 17.6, 19.2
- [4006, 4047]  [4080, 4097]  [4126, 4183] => -0.11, 17.9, 18.9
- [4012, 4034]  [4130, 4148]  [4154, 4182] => 0.01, 18.1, 19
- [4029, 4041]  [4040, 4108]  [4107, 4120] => 0.03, 17.4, 20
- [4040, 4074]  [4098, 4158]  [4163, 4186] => -0.06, 17.1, 18.7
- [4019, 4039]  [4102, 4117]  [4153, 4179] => -0.04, 17.8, 19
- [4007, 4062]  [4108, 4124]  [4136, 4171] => -0.08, 17.9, 19.2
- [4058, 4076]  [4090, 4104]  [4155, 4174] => -0.09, 16.6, 19.4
